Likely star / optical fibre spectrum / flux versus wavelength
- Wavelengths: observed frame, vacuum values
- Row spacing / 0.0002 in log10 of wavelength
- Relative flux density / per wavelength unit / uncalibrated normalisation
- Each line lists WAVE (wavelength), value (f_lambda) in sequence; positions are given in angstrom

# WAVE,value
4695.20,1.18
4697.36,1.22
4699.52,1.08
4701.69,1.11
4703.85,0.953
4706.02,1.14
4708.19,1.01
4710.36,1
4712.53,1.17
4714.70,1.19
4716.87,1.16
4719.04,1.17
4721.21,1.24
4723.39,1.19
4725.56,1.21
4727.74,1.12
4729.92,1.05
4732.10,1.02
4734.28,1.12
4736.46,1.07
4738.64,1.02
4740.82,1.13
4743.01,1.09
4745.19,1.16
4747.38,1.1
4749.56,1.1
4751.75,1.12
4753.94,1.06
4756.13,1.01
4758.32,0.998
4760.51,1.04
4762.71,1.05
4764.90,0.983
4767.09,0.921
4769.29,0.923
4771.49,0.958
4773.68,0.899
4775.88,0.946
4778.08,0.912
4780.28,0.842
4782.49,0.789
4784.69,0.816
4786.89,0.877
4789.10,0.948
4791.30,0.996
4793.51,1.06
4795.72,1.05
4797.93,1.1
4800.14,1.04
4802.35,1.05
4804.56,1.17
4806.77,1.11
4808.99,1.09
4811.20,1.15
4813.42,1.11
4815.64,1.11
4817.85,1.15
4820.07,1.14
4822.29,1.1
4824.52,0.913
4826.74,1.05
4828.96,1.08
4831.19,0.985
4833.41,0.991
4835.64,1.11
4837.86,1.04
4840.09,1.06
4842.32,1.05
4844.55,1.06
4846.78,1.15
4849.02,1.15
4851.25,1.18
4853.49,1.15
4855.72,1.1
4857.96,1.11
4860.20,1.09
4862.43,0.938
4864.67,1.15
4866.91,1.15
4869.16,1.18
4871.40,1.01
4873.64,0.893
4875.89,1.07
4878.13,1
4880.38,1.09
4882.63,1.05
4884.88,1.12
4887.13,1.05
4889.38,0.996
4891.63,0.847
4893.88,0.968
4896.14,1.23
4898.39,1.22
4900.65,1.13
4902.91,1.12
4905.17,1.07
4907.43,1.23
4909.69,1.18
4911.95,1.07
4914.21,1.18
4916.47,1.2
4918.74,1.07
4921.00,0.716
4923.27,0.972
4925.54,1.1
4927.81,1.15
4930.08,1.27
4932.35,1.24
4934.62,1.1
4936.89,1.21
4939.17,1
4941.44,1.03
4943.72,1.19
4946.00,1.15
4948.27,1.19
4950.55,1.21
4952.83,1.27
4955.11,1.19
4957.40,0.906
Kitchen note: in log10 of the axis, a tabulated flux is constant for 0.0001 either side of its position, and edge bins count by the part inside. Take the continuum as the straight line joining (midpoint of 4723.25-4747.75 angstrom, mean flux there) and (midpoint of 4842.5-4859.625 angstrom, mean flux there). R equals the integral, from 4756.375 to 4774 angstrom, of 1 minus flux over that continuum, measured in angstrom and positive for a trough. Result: 2.1 angstrom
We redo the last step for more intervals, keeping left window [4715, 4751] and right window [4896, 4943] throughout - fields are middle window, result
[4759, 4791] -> 5.63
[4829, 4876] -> 1.76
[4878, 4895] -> 1.55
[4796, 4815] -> 0.35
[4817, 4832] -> 0.81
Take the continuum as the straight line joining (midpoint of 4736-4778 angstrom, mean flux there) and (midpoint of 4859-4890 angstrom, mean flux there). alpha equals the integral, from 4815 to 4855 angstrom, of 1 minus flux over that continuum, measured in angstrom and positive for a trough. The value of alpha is -1.3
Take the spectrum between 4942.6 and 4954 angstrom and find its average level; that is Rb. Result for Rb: 1.2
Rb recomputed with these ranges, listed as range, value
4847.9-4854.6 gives 1.16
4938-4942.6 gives 1.02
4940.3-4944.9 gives 1.11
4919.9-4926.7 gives 0.93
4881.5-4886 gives 1.08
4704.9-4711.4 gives 1.05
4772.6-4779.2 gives 0.919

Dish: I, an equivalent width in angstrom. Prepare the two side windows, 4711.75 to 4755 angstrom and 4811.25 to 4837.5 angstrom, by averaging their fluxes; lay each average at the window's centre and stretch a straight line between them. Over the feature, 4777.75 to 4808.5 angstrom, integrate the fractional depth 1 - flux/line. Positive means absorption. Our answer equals 2.9 angstrom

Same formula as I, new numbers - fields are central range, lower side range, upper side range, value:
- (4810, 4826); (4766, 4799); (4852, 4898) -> -1.8 angstrom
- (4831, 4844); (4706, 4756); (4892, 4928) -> 0.7 angstrom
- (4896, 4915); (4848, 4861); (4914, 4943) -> -0.9 angstrom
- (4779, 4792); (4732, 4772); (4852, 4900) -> 2.2 angstrom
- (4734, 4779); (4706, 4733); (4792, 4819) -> 3.5 angstrom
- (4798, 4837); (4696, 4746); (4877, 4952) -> 1.0 angstrom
